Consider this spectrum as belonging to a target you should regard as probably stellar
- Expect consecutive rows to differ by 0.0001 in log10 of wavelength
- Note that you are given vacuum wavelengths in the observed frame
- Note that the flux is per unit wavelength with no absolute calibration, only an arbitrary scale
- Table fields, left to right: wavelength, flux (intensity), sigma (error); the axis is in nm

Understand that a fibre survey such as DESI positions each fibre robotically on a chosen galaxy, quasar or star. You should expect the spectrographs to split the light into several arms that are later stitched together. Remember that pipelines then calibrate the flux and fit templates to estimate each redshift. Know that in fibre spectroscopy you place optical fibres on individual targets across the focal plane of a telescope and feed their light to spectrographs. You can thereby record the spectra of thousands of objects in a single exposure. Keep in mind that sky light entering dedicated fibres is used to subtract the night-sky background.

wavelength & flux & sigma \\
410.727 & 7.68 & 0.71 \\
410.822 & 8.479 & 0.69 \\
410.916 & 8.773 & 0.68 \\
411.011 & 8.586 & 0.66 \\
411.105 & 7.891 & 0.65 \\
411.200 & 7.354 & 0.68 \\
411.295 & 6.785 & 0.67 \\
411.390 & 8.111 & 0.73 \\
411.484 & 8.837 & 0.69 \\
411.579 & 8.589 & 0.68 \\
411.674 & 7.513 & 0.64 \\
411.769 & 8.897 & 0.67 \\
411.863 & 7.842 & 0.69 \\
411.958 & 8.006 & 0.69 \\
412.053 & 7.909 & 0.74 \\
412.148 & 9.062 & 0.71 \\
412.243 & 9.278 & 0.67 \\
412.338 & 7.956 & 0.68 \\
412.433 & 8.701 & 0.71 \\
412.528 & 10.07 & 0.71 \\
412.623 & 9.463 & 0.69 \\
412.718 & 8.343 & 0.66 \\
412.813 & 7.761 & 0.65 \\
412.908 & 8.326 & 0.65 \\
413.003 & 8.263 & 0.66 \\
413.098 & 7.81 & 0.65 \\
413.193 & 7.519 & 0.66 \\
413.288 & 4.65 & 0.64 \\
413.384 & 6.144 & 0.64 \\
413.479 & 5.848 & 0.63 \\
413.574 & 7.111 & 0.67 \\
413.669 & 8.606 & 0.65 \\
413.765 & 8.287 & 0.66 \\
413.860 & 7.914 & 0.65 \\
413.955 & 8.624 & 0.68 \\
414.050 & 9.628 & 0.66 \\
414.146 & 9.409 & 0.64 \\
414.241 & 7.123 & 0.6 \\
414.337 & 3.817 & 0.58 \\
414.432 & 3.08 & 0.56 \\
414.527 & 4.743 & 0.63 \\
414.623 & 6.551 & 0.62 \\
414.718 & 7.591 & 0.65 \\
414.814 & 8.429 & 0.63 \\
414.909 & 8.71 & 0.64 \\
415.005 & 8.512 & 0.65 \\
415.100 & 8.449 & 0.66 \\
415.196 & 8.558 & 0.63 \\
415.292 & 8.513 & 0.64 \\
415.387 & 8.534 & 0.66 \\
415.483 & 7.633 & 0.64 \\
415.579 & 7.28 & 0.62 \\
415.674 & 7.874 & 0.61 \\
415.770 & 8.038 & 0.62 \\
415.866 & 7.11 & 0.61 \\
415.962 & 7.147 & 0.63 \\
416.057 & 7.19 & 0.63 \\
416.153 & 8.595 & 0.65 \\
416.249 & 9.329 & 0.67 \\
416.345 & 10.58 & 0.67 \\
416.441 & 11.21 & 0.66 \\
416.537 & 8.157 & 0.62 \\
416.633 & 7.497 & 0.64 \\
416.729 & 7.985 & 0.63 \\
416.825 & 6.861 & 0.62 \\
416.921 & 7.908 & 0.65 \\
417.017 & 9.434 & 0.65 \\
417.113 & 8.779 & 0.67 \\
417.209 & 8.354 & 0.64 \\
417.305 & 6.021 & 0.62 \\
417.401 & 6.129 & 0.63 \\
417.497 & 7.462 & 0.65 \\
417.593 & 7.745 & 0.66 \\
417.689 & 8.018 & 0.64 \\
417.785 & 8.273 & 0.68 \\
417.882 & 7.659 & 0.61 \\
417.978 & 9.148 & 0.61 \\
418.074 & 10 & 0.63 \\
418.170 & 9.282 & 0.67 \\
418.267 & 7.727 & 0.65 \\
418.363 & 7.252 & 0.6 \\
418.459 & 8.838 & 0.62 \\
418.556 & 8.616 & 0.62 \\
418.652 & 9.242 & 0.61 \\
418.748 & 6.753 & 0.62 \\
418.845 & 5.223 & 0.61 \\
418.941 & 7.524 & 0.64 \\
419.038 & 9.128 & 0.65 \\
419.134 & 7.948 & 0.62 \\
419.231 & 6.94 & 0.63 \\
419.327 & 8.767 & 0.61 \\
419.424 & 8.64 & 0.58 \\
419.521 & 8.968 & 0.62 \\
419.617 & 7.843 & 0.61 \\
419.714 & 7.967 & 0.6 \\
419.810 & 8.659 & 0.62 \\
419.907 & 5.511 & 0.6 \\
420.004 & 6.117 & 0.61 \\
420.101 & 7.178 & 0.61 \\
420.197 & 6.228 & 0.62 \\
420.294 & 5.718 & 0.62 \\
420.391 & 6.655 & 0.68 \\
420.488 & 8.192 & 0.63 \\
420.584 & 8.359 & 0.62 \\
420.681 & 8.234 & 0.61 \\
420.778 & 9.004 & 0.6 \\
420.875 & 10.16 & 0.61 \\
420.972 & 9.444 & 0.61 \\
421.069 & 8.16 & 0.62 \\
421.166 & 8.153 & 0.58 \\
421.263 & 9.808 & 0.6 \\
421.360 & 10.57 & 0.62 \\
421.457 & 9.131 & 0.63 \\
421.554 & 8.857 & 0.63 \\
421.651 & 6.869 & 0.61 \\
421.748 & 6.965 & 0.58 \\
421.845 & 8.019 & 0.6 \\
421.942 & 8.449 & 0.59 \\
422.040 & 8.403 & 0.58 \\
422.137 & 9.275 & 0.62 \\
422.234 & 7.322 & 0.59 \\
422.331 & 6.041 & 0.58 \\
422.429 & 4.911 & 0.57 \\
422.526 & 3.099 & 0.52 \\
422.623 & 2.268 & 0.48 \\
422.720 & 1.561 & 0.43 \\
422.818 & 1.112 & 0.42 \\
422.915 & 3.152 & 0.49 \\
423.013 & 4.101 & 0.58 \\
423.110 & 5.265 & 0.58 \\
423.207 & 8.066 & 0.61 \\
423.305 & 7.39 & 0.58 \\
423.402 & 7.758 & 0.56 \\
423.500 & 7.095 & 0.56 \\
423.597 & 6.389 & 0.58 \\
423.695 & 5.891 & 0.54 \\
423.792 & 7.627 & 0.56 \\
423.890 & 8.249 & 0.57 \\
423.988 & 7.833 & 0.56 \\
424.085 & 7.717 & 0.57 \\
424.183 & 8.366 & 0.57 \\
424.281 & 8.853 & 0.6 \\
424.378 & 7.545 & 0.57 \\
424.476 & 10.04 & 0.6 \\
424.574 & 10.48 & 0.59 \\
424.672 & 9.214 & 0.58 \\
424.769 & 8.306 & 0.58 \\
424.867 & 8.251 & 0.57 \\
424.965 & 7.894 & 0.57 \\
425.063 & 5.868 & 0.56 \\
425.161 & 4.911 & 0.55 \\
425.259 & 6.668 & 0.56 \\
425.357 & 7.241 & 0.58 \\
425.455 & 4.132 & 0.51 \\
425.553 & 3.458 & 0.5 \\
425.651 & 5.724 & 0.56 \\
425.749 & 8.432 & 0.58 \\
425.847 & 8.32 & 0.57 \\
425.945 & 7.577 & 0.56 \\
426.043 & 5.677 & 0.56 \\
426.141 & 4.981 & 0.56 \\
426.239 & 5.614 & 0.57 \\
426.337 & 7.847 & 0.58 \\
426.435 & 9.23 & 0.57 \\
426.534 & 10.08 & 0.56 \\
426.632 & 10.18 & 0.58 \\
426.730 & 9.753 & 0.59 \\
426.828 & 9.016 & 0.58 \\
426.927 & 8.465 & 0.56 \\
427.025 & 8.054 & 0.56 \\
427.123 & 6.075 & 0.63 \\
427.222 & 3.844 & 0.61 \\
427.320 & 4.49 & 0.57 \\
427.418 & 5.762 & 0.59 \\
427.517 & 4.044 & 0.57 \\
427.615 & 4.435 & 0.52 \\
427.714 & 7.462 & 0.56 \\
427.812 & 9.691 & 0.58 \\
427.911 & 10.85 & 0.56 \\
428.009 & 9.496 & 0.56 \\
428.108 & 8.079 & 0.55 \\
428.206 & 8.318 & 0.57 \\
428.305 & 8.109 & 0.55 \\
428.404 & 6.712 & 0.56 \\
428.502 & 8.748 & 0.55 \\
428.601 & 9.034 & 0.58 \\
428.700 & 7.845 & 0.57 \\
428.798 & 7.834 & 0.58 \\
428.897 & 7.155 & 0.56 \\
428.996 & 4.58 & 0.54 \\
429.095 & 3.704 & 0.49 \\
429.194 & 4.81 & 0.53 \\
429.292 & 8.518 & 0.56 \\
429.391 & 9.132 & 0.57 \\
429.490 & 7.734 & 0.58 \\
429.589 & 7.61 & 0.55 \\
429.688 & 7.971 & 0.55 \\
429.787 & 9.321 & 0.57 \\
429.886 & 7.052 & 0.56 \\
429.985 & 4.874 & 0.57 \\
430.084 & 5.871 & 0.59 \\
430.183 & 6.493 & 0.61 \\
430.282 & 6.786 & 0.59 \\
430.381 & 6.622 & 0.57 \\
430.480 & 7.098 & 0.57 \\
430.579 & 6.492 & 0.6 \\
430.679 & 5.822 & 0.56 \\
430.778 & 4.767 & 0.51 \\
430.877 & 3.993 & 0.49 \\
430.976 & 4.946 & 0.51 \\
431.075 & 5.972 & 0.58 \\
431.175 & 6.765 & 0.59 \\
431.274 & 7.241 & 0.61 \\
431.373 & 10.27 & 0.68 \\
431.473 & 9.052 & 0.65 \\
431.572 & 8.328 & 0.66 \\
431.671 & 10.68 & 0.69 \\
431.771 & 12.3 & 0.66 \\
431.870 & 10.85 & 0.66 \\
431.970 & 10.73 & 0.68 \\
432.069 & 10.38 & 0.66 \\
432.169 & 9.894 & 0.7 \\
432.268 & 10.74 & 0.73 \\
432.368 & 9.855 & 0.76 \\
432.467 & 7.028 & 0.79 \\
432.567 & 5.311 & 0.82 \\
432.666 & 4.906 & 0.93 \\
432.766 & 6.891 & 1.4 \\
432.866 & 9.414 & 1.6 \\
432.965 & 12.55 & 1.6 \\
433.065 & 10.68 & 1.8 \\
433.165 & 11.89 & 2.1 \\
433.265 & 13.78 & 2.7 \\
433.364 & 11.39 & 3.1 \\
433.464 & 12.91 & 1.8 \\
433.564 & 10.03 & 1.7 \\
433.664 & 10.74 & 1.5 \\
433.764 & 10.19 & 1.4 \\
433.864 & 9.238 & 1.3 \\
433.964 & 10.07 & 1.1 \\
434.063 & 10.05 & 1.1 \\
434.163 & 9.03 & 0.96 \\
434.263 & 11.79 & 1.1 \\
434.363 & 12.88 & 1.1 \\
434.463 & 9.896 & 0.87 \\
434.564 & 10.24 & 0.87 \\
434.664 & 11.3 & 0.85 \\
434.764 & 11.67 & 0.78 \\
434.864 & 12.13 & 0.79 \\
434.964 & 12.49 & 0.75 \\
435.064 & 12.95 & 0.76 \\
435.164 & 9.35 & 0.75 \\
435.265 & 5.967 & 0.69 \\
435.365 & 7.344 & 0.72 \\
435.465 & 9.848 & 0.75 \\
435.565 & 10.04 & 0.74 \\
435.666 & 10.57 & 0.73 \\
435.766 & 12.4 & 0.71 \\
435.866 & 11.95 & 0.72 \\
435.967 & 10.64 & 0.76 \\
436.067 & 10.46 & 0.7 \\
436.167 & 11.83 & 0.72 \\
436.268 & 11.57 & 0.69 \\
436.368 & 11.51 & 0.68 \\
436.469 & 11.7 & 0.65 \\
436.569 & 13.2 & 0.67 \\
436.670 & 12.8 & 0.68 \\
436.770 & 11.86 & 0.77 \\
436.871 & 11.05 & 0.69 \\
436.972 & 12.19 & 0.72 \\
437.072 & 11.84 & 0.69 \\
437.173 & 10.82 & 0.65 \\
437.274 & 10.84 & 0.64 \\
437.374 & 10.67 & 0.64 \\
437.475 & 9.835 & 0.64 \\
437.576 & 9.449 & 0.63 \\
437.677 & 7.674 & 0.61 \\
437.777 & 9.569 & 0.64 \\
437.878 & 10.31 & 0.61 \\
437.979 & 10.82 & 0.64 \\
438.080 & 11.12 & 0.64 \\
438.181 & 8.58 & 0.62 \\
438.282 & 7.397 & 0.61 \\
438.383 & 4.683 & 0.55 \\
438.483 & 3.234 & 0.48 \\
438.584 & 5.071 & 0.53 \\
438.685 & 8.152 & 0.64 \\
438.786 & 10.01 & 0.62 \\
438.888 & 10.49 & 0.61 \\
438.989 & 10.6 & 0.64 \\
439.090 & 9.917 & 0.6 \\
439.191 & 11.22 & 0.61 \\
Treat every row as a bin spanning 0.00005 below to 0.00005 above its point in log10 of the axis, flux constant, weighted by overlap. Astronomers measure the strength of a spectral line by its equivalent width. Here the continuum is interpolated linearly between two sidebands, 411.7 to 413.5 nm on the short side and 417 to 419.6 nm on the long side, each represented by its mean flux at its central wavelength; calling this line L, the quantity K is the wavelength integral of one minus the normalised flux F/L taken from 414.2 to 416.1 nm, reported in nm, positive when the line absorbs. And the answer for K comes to 0.19 nm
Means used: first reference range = 8.02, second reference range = 8.05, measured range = 7.25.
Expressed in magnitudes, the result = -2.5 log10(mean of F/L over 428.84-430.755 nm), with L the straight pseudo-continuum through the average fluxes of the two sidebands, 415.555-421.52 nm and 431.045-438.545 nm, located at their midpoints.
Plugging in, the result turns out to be 0.379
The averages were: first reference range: 8.1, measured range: 6.69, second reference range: 10.1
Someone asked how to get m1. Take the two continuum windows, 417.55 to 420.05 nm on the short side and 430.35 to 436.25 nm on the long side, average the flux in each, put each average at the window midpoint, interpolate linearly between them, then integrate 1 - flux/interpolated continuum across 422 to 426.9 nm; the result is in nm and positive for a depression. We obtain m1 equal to 0.989 nm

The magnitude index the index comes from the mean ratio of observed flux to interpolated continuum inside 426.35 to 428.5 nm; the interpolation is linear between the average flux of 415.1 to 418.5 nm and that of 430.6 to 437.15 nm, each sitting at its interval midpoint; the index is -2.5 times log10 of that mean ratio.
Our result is 0.20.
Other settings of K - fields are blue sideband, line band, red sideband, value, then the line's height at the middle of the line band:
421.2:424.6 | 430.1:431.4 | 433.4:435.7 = 0.42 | 9.33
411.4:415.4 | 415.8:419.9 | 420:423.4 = -0.42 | 7.35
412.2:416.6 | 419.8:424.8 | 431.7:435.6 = 0.90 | 8.84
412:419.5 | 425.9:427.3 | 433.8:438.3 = 0.28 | 9.39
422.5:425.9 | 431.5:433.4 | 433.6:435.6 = -0.06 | 9.57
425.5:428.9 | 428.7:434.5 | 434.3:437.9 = 0.45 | 9.13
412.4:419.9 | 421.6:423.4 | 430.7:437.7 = 0.61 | 8.67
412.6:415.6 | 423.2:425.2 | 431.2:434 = 0.23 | 8.81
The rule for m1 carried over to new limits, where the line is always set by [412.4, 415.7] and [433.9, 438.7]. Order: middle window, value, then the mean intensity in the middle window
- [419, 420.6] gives 0.15 nm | 7.55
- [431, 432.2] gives 0.05 nm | 9.27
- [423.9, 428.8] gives 0.83 nm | 7.53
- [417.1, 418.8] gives 0.01 nm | 8.05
